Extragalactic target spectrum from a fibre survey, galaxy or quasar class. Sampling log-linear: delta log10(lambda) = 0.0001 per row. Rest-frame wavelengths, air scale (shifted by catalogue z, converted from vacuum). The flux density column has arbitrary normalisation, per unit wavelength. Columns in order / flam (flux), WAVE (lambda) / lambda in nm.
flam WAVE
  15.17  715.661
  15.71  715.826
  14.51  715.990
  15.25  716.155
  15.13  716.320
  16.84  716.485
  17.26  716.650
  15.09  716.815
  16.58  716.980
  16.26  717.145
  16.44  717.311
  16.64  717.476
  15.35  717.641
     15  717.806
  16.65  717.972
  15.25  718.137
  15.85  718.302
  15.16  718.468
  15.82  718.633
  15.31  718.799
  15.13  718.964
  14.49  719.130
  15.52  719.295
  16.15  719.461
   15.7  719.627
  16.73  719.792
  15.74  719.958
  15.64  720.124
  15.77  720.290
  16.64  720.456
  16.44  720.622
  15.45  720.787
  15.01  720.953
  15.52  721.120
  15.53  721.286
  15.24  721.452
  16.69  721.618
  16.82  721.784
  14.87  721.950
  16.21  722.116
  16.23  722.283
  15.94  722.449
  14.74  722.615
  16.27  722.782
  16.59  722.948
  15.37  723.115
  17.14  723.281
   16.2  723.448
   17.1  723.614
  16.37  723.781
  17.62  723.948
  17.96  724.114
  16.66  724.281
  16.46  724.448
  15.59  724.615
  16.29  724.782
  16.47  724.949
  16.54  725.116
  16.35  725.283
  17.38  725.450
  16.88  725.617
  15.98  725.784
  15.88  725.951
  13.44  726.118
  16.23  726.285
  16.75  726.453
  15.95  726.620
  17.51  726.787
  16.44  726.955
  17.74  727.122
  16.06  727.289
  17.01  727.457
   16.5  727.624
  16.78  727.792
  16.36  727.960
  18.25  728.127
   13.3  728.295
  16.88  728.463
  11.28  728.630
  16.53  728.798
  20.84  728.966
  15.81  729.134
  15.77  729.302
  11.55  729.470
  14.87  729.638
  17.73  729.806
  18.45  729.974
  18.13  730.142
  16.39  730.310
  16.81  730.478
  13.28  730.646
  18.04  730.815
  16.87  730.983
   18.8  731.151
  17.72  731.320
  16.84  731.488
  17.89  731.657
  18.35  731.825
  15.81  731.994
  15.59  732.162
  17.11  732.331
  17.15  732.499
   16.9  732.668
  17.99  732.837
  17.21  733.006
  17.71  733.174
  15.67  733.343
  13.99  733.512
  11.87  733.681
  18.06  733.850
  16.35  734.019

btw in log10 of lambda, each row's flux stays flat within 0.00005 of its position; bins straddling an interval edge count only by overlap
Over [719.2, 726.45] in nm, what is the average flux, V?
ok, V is 16.1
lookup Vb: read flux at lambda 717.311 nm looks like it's 16.44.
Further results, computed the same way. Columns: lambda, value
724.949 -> 16.47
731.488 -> 16.84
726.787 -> 17.51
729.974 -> 18.45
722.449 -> 15.94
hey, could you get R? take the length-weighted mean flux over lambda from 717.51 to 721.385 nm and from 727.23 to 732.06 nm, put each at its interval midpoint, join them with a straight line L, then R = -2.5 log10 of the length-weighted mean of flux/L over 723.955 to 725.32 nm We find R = -0.03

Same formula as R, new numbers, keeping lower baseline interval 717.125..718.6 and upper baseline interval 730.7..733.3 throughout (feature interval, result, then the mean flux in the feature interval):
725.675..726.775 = 0.05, 15.9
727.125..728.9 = 0.05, 16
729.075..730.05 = 0.09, 15.7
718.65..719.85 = 0.03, 15.6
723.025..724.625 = -0.02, 16.7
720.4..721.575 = 0.03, 15.7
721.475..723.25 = 0.02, 16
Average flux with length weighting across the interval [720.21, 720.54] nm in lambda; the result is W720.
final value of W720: 16.2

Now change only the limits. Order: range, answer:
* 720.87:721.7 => 15.6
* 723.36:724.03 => 16.8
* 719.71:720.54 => 16.1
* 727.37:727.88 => 16.7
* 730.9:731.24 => 17.8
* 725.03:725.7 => 16.8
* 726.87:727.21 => 17.1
